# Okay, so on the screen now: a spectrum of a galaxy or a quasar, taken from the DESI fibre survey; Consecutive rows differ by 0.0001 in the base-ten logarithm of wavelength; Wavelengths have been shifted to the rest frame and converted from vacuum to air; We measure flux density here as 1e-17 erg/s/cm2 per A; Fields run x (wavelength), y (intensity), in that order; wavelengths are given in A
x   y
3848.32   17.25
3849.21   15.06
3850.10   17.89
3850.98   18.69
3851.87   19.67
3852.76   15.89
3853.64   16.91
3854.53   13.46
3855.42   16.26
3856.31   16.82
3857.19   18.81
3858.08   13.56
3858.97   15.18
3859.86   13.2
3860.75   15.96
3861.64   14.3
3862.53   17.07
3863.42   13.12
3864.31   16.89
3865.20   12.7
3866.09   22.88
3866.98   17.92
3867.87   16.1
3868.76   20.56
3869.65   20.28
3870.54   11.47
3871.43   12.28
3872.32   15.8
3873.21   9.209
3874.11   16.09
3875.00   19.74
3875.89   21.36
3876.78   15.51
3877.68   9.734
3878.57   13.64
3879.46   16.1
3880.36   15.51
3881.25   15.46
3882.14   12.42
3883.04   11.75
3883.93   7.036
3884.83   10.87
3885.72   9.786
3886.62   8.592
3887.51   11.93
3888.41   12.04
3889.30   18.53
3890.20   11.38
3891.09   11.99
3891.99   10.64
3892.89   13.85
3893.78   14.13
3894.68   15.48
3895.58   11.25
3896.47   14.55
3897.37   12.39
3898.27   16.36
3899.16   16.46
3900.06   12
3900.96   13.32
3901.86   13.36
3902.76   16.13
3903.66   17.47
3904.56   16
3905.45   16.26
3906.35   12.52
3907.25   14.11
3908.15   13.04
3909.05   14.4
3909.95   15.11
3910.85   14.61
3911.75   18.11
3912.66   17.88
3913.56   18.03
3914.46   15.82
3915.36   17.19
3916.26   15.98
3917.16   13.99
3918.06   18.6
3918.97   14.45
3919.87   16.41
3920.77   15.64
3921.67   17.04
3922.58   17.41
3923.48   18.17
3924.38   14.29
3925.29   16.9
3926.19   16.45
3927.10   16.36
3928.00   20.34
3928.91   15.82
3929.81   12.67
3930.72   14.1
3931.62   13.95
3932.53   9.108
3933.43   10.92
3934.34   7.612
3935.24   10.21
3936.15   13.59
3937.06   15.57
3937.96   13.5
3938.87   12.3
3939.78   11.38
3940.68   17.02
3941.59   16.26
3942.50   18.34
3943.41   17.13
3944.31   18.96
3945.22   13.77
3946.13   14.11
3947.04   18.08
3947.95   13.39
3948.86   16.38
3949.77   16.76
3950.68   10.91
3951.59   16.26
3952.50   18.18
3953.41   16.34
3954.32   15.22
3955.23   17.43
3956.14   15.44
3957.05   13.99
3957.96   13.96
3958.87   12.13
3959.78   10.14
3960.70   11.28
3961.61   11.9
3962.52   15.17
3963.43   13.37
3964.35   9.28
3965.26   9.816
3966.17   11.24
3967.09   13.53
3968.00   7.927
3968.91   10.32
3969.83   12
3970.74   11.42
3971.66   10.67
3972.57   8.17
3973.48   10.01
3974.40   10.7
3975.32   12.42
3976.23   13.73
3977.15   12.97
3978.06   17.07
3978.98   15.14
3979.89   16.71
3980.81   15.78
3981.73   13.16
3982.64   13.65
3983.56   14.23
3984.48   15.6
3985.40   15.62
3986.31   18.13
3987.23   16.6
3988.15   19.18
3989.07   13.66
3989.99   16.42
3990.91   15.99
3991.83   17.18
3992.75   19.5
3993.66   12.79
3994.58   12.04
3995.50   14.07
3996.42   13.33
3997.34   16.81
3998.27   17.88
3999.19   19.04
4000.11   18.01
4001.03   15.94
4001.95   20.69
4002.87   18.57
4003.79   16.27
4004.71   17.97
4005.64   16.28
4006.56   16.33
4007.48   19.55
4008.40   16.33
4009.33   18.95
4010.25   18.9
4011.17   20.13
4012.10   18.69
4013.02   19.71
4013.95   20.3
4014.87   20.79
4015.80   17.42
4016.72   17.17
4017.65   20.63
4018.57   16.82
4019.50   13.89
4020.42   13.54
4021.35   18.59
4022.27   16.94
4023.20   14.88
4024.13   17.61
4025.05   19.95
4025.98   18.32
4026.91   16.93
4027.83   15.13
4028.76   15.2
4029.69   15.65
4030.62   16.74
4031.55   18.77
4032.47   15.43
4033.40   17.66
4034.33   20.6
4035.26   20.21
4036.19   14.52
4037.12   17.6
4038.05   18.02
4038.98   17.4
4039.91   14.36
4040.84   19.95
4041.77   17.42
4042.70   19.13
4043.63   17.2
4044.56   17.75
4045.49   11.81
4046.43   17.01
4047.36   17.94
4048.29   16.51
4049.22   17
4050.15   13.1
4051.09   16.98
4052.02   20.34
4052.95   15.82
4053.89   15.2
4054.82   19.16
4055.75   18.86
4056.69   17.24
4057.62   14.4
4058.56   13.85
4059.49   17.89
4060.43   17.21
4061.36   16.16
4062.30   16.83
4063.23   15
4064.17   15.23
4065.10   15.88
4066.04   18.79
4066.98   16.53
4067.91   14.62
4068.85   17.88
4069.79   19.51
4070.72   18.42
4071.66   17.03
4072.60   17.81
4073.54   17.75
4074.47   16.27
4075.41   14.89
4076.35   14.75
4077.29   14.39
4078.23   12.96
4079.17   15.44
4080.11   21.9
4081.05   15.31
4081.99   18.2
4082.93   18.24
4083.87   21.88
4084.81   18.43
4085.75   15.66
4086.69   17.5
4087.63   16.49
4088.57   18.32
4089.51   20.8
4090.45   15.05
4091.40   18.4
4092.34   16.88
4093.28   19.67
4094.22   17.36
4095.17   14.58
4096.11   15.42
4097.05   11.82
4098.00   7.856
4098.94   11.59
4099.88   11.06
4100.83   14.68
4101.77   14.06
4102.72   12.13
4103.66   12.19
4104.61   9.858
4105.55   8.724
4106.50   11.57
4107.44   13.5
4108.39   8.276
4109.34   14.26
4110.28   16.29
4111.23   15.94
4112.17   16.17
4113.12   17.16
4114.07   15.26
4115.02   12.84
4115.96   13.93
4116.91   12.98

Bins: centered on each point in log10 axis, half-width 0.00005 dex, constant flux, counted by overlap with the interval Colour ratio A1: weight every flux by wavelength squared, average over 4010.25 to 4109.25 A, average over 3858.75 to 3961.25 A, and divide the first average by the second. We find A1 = 1.2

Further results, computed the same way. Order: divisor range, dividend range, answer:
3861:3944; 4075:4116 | 1.13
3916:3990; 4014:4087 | 1.25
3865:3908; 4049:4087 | 1.29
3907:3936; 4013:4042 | 1.21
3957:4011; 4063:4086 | 1.21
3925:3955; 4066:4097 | 1.24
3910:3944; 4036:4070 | 1.17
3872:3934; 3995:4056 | 1.27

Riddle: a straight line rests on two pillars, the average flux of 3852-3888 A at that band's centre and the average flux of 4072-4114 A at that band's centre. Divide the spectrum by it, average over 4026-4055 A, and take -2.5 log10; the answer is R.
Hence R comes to -0.123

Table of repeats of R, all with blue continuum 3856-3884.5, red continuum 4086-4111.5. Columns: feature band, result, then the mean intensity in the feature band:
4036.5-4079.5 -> -0.16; 16.6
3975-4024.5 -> -0.14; 16.7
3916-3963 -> 0.01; 14.8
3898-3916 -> -0.02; 15.4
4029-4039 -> -0.20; 17.5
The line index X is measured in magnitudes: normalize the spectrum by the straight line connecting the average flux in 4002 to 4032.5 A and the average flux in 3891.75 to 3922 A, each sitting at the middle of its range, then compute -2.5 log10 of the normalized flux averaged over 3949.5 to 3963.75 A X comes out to 0.14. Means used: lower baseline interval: 15.1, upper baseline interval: 17.6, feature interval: 14.3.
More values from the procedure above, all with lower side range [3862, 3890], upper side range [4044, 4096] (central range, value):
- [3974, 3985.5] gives 0.11 mag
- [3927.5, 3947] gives 0.08 mag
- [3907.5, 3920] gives -0.06 mag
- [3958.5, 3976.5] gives 0.36 mag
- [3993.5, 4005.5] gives -0.03 mag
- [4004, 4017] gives -0.14 mag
